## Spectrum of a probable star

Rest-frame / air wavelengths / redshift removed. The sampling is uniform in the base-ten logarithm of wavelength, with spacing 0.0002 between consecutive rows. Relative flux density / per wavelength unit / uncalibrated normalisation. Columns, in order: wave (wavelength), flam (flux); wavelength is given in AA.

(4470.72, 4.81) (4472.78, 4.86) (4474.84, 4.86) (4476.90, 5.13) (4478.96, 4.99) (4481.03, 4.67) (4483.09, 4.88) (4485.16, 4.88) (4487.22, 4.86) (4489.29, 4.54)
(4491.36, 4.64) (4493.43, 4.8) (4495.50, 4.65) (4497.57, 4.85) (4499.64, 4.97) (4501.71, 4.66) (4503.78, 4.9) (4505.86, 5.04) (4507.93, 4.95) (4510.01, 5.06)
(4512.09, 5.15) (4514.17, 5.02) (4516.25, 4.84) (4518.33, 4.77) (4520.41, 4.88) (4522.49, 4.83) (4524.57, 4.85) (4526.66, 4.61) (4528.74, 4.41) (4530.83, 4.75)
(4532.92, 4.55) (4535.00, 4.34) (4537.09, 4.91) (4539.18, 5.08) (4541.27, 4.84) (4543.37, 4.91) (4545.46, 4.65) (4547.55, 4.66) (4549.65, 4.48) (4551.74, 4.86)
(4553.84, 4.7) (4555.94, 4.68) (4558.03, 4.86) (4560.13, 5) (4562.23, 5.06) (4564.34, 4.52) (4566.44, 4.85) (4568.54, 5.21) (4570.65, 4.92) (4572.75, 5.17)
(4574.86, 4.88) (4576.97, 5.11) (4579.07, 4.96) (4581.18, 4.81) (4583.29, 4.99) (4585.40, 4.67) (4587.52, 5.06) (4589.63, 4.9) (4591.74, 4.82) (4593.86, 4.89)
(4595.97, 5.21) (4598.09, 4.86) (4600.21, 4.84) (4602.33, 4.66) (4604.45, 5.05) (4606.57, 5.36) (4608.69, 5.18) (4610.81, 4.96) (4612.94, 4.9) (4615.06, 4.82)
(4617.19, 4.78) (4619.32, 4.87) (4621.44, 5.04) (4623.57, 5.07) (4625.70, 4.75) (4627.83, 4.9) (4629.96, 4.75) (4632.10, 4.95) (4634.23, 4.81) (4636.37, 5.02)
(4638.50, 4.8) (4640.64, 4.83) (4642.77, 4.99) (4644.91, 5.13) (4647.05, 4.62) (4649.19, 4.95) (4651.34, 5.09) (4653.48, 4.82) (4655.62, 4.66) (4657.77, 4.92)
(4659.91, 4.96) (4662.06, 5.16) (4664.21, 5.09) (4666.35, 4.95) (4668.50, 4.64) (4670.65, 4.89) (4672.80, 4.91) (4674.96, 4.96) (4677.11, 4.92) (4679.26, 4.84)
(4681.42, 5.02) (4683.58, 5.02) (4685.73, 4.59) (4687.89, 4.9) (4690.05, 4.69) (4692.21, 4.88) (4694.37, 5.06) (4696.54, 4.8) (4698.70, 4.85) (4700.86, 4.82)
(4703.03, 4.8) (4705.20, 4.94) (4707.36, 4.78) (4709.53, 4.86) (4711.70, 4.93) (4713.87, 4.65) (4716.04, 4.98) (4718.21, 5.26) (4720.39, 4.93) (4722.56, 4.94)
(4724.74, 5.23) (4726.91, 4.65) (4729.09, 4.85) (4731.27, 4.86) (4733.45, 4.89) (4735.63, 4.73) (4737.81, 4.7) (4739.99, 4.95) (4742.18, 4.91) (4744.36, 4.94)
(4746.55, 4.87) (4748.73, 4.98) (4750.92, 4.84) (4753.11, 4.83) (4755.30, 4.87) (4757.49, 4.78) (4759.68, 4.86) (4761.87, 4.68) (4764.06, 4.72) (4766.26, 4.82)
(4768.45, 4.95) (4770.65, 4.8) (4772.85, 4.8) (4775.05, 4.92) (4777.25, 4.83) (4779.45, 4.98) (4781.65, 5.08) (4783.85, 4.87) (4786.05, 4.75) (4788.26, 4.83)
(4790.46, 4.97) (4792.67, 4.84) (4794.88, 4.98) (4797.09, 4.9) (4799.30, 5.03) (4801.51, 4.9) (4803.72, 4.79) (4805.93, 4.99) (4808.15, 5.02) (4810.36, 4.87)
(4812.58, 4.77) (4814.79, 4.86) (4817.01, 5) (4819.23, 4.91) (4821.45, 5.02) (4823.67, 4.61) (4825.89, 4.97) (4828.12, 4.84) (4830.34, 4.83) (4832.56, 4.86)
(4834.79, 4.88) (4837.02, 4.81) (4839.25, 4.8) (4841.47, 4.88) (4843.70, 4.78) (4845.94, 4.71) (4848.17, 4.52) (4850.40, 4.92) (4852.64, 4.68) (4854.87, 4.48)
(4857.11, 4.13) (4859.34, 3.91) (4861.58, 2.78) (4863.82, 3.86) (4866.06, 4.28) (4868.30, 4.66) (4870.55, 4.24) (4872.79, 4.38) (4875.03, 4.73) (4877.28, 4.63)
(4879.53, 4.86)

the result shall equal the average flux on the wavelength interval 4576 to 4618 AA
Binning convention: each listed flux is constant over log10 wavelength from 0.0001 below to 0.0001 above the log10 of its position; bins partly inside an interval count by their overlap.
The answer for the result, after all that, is 4.94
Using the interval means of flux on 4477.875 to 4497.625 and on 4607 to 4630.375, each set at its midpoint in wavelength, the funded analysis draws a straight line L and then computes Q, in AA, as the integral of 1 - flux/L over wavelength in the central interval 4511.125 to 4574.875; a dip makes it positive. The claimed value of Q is 0.3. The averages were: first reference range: 4.77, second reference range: 4.93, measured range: 4.81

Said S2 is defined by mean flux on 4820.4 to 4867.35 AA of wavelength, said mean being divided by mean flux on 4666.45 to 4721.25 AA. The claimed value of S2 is 0.93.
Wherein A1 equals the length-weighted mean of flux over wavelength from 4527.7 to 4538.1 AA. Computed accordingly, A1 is 4.59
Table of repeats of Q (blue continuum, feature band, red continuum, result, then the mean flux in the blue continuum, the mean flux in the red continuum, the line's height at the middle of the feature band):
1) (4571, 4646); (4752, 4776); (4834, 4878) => -1.0 AA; 4.94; 4.45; 4.63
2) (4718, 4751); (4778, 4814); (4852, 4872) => -3.1 AA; 4.9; 4.11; 4.52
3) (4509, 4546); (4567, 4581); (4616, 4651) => -0.5 AA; 4.8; 4.89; 4.84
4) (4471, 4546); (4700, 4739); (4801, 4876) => -1.5 AA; 4.82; 4.63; 4.7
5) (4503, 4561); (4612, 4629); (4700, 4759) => -0.2 AA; 4.81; 4.88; 4.84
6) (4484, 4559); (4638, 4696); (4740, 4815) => -0.7 AA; 4.79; 4.88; 4.84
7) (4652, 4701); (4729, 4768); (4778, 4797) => 0.5 AA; 4.89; 4.91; 4.9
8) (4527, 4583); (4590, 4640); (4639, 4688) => -0.6 AA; 4.81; 4.91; 4.87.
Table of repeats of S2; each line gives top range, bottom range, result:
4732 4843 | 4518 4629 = 1.00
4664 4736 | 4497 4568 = 1.02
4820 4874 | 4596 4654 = 0.92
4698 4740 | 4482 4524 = 1.00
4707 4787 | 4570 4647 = 0.99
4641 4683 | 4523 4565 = 1.04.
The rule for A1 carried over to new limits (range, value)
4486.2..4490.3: 4.7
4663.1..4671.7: 4.9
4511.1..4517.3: 5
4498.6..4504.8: 4.85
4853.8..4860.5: 4.16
